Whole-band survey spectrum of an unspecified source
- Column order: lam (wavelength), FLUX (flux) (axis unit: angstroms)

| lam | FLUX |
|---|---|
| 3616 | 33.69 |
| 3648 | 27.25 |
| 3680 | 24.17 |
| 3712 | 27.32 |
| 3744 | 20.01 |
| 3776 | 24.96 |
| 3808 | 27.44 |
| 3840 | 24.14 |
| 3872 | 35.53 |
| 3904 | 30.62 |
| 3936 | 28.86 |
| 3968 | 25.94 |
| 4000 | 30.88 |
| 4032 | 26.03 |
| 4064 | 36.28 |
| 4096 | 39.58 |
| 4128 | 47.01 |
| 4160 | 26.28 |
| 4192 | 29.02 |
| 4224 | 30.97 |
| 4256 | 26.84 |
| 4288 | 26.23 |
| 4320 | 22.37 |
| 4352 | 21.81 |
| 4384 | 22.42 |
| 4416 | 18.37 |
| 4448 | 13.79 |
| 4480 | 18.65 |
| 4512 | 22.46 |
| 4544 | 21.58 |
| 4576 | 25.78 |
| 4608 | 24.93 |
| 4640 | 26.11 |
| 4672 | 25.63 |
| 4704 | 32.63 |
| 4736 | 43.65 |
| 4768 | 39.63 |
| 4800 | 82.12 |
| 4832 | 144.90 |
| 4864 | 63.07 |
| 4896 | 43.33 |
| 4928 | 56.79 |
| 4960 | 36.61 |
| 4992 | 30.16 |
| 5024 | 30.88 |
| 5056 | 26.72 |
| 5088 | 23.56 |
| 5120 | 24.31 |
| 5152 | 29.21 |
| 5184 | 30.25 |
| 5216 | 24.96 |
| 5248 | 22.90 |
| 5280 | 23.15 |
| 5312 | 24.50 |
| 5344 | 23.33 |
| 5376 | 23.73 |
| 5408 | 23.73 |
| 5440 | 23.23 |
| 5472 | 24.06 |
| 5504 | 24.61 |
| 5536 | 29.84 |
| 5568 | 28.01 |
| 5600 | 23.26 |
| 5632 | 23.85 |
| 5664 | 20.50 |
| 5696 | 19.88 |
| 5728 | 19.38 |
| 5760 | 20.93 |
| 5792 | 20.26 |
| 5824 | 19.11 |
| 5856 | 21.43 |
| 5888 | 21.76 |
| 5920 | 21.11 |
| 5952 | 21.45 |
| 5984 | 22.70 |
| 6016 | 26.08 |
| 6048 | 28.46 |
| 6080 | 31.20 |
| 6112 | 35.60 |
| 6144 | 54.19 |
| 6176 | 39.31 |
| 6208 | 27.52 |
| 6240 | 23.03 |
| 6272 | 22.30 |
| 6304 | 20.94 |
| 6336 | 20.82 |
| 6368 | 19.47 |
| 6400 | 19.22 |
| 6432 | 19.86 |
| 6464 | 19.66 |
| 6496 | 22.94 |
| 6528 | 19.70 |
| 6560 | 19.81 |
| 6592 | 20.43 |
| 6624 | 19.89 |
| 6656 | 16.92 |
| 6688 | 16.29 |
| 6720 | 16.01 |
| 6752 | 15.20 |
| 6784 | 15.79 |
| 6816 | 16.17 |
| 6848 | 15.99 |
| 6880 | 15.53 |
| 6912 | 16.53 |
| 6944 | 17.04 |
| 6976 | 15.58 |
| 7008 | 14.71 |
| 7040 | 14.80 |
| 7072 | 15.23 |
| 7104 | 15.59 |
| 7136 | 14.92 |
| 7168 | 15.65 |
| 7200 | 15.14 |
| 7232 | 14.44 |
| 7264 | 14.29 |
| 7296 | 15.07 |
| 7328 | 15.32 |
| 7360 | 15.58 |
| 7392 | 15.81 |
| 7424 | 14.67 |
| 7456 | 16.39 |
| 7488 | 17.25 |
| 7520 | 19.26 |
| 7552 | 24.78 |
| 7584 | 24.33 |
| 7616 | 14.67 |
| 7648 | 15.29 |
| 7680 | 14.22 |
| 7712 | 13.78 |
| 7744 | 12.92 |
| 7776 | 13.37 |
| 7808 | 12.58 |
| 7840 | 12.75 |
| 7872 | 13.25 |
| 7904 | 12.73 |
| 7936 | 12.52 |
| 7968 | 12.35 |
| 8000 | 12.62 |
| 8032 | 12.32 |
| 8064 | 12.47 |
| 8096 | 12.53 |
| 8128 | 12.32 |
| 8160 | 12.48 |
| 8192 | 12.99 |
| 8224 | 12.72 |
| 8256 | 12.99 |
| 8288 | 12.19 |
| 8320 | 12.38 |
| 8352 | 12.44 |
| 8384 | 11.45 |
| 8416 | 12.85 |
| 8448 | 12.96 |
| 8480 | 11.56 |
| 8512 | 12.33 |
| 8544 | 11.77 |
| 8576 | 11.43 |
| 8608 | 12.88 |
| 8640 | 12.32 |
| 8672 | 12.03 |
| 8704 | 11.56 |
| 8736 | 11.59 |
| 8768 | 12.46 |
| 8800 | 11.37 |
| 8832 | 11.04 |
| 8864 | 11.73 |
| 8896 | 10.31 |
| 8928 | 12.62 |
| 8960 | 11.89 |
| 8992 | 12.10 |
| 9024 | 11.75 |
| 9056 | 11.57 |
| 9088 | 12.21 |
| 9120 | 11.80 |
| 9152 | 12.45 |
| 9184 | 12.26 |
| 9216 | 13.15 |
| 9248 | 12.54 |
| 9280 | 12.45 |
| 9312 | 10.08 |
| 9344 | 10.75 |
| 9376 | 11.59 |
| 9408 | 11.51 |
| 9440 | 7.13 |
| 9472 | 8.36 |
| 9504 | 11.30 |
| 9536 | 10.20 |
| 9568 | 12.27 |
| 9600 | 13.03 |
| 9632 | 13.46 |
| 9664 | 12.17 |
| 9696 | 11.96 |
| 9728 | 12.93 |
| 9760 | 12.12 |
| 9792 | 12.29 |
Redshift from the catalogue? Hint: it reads 2.963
